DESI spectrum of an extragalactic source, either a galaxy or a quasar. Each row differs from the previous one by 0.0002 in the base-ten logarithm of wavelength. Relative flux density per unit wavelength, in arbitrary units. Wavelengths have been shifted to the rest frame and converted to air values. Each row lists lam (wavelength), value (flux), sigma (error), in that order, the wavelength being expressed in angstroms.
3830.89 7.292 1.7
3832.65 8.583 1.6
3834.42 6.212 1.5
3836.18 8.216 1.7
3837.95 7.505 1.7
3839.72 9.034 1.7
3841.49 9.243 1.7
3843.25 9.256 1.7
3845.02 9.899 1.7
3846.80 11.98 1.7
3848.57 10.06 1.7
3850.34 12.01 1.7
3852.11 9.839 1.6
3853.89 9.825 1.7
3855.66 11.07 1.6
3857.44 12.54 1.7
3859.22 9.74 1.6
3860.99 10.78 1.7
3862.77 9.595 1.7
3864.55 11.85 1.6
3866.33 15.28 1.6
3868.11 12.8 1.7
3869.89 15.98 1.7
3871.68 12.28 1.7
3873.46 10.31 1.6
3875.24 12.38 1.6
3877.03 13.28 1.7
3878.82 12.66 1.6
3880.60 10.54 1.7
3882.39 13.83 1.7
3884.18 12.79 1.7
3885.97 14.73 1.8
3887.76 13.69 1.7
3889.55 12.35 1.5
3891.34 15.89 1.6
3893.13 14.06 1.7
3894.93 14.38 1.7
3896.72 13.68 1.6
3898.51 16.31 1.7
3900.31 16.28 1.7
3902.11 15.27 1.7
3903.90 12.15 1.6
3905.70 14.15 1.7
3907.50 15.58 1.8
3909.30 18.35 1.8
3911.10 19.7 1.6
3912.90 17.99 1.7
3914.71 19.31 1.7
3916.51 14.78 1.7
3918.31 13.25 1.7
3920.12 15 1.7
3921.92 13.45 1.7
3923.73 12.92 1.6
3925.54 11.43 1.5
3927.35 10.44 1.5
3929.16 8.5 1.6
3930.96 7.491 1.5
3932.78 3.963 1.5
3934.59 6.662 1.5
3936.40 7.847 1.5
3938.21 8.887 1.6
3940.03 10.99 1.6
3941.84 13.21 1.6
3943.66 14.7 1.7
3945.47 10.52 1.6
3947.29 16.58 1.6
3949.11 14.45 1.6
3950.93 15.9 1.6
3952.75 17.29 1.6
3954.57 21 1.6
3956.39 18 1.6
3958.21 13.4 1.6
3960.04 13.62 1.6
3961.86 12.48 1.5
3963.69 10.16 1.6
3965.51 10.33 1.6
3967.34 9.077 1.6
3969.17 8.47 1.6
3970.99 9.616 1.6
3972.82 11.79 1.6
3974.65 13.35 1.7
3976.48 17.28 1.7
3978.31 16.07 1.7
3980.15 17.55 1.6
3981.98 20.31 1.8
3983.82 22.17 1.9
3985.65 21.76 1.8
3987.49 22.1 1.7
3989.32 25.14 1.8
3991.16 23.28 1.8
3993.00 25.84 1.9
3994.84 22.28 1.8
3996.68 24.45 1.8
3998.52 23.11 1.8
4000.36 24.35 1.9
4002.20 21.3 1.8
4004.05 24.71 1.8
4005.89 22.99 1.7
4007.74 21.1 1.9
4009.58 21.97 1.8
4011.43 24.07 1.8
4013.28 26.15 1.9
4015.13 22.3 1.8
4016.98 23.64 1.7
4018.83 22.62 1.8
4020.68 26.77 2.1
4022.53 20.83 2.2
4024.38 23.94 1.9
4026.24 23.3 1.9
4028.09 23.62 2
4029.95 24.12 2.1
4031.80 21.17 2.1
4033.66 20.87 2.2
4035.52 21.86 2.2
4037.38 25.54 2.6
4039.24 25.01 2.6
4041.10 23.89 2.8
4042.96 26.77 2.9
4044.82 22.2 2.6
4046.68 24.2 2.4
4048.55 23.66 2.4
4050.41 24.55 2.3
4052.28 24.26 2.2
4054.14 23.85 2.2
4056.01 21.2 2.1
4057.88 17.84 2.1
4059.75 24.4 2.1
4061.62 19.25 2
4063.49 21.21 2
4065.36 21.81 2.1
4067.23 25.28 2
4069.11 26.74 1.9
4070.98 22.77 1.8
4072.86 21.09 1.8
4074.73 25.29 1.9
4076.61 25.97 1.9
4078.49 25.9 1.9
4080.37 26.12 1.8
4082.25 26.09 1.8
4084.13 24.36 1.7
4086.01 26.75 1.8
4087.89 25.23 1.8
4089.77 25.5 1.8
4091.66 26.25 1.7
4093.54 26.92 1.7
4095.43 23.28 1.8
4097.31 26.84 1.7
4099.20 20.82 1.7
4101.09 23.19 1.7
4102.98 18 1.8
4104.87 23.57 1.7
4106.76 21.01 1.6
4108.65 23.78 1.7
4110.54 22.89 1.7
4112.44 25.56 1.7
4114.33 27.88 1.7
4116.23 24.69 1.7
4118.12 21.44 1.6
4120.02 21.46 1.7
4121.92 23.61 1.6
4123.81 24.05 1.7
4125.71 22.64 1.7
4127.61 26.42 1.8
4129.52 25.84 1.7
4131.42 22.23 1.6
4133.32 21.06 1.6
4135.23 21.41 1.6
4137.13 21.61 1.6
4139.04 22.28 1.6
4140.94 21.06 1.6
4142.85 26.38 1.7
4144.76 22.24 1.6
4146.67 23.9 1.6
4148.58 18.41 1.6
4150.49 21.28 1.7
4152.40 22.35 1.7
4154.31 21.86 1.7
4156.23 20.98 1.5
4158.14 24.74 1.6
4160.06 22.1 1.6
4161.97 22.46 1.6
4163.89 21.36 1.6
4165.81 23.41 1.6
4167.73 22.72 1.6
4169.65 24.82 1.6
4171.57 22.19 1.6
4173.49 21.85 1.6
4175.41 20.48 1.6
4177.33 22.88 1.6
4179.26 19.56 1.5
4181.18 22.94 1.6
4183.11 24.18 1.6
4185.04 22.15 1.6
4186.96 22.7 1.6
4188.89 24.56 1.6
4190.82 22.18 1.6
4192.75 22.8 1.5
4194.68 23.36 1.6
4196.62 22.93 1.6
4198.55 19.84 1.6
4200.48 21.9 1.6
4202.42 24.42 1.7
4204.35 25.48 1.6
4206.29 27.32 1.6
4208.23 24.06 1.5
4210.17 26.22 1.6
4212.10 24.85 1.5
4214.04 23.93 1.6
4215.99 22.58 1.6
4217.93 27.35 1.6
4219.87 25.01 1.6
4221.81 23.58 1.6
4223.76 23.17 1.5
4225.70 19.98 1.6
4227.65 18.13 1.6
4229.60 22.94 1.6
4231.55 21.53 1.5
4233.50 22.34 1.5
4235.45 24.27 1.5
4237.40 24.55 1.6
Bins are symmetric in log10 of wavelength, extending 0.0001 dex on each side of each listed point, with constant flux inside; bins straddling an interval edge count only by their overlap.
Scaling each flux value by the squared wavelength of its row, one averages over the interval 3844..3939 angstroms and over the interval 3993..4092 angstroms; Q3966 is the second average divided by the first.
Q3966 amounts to 2.02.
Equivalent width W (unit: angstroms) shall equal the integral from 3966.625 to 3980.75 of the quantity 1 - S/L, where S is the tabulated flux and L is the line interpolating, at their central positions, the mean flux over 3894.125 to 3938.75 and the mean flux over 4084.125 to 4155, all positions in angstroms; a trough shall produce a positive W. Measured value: 2.8 angstroms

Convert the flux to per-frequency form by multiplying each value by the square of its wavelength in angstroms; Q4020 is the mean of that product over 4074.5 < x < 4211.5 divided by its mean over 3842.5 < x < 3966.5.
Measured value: 2.0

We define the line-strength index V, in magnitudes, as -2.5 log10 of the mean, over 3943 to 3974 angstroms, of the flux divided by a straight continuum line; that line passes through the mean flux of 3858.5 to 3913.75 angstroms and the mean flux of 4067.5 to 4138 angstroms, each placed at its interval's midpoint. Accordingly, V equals 0.27 mag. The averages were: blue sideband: 13.8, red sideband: 24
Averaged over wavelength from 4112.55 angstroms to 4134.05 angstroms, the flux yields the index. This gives 23.9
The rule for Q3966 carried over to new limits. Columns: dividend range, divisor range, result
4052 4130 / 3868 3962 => 1.92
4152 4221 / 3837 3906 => 2.21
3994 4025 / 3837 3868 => 2.38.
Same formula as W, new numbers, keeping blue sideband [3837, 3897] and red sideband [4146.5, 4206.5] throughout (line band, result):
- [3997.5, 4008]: -4.1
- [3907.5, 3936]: 1.7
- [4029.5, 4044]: -4.8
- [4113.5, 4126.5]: -1.9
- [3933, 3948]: 3.8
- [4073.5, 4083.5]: -3.4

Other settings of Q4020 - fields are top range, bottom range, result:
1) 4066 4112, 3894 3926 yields 1.74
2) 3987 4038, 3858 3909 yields 1.86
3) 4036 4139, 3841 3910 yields 2.07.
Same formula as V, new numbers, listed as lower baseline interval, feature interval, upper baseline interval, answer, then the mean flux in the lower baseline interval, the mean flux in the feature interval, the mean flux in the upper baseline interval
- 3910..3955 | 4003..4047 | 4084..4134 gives -0.25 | 13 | 23.5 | 23.9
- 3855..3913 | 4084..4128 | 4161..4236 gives -0.18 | 13.7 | 24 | 23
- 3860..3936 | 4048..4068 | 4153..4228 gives -0.21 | 13.2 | 22.4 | 23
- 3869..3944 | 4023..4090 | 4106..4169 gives -0.22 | 13.1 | 23.7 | 22.9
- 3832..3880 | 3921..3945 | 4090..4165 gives 0.38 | 10.8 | 10.1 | 23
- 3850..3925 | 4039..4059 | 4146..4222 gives -0.24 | 13.6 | 23.4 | 23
